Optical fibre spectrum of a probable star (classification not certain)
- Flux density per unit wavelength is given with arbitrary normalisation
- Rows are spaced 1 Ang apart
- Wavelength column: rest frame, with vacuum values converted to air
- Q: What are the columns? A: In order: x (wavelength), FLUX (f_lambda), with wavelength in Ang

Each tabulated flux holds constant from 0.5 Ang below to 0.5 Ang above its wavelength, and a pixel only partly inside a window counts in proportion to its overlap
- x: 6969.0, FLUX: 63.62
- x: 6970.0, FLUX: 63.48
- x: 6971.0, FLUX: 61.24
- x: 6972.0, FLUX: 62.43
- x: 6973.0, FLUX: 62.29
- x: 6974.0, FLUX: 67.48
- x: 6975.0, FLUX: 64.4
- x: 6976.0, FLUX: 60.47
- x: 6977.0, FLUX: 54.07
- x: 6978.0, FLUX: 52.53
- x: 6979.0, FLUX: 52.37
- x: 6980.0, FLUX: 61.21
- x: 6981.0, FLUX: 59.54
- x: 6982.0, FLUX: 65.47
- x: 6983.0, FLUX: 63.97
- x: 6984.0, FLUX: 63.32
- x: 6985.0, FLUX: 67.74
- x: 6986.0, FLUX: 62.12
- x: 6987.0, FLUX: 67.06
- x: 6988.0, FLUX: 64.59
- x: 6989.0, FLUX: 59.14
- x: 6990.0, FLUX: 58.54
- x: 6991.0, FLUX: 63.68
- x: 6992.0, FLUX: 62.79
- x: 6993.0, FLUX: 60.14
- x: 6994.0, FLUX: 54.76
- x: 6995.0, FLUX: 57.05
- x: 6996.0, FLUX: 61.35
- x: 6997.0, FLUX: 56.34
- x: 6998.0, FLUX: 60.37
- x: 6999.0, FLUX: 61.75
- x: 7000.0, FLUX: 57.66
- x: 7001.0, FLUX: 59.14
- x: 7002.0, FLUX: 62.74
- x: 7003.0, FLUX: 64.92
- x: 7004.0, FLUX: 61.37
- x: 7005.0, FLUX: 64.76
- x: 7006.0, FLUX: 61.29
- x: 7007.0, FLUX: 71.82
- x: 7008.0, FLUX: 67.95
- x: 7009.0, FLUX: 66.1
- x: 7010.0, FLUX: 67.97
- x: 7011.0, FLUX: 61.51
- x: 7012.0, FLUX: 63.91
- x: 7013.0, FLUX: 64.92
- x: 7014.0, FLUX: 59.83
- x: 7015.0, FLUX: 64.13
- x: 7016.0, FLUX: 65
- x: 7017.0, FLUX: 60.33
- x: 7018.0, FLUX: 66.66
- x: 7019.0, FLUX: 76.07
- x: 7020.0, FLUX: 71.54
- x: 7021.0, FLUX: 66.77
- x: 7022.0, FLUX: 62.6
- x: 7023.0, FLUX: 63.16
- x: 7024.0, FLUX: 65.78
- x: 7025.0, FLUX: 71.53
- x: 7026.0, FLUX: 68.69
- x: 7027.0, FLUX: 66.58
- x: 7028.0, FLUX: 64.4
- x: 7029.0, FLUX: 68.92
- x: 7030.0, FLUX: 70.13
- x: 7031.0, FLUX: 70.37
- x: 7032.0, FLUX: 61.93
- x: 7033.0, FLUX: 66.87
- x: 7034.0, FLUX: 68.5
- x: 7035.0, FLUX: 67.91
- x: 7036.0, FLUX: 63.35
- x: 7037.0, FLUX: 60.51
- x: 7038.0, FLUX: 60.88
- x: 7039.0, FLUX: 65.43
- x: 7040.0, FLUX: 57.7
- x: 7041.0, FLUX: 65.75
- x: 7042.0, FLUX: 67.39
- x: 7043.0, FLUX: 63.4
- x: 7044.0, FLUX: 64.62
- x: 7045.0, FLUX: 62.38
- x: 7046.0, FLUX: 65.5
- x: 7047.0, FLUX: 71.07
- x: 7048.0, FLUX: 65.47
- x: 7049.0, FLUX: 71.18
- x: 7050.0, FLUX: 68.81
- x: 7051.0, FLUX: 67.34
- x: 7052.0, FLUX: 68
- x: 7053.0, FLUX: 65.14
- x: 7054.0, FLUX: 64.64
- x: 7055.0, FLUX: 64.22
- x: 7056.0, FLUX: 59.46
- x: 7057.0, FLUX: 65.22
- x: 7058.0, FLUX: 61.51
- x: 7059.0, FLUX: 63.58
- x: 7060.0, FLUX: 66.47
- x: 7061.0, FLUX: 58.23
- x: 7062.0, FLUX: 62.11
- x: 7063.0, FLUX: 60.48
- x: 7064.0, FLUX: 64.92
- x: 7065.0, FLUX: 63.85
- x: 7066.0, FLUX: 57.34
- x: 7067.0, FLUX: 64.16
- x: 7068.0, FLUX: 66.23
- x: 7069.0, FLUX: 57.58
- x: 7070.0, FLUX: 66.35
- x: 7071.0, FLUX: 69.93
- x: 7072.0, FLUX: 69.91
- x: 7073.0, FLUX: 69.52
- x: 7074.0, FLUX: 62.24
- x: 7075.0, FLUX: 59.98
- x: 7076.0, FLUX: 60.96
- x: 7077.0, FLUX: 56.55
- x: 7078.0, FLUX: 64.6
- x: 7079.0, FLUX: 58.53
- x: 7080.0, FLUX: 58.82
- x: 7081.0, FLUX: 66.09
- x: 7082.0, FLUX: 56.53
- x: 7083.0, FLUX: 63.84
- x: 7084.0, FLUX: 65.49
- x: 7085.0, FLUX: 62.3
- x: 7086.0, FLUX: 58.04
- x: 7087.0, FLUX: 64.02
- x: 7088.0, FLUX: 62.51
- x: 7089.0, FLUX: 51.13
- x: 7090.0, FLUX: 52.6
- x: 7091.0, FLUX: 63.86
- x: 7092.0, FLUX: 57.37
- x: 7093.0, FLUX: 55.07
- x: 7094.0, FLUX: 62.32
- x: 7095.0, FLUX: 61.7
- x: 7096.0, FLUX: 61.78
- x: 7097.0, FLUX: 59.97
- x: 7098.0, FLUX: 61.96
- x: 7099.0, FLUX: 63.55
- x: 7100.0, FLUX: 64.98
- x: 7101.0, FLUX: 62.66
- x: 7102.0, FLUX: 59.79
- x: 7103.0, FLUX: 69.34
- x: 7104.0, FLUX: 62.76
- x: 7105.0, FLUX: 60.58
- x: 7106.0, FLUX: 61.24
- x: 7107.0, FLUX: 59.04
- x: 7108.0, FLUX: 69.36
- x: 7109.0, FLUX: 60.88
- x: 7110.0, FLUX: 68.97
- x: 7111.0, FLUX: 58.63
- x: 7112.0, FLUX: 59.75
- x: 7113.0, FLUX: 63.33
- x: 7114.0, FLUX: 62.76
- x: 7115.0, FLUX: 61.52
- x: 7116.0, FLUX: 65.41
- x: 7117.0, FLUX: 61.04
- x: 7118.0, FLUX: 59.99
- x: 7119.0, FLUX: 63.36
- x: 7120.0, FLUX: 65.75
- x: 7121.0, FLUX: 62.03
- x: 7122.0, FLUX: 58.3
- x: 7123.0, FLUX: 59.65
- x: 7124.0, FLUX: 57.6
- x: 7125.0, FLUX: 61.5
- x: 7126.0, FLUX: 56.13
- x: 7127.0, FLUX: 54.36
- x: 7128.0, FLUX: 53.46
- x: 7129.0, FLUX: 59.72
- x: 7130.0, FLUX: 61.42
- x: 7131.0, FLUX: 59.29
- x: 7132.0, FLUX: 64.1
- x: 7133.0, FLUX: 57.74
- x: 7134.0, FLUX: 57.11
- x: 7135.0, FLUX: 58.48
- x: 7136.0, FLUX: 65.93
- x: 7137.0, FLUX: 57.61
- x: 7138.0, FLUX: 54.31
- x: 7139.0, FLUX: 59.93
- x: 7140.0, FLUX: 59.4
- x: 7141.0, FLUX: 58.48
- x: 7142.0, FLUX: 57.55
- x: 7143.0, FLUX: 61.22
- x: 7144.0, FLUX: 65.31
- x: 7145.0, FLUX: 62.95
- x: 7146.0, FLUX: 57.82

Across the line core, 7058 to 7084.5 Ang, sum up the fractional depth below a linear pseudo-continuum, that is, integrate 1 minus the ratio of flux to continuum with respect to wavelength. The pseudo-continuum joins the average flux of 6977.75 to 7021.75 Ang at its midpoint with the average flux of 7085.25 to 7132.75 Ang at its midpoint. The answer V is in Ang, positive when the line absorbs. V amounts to -0.5 Ang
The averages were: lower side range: 62.8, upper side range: 60.9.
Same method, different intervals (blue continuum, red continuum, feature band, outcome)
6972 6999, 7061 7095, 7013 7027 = -1.2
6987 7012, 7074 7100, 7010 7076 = -4.0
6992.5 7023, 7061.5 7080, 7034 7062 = -0.7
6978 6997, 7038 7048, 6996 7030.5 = -1.2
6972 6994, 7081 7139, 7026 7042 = -1.1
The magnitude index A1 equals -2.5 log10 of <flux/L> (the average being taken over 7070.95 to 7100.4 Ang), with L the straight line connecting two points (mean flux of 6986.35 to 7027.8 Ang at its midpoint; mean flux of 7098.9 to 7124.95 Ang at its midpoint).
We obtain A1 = 0.023 mag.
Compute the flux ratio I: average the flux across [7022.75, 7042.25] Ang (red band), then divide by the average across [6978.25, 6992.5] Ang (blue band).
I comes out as 1.1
